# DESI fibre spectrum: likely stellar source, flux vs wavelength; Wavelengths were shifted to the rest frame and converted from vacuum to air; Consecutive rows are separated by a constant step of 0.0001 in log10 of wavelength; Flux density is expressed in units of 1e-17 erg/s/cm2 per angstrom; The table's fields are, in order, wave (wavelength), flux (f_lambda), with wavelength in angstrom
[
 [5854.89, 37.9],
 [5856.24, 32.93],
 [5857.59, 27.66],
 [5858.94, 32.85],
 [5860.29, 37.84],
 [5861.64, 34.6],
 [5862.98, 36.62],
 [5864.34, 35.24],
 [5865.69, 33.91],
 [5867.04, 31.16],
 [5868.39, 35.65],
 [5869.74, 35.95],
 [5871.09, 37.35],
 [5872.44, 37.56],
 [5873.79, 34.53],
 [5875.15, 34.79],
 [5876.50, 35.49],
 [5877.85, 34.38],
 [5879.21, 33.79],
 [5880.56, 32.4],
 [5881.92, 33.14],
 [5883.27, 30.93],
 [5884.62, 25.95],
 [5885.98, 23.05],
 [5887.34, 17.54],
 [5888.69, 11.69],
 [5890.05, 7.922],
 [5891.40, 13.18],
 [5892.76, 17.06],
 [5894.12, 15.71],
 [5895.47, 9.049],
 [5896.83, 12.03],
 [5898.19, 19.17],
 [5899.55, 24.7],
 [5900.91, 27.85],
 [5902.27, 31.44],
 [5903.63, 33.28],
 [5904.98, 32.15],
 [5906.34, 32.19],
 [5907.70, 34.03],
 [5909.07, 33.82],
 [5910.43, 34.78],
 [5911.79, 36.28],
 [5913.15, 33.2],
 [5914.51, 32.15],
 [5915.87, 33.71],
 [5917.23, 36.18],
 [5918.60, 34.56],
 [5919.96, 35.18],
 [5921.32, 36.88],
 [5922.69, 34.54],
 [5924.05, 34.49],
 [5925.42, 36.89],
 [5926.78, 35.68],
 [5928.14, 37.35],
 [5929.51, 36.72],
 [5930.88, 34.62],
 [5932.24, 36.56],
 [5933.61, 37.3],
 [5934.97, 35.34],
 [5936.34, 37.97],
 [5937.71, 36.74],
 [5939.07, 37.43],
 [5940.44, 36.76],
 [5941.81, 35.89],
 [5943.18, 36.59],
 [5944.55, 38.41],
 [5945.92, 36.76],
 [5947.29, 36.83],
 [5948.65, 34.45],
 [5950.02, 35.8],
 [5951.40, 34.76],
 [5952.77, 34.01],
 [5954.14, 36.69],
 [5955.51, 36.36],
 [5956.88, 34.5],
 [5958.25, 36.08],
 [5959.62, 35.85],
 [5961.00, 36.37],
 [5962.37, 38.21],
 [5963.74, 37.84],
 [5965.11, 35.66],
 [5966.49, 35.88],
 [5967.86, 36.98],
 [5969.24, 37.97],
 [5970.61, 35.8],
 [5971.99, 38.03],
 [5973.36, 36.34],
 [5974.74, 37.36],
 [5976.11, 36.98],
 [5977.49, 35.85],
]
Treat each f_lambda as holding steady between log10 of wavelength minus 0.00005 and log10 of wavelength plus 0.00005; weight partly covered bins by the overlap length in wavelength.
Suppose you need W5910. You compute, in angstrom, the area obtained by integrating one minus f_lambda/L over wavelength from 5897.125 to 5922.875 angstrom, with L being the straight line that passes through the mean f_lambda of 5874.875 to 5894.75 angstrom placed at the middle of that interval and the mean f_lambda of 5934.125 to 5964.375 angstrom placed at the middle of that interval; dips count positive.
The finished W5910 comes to -2.6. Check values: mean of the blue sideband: 24.3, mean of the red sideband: 36.4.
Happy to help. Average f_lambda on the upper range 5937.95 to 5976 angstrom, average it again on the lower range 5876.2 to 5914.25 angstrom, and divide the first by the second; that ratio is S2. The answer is 1.4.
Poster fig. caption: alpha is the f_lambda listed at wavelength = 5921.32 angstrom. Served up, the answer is 36.88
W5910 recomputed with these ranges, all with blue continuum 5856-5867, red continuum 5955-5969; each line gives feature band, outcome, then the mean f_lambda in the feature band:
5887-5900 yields 7.5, 14.6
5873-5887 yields 1.1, 31.5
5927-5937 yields -0.2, 36.5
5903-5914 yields 0.4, 33.7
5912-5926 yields 0.2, 34.8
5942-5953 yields 0.0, 36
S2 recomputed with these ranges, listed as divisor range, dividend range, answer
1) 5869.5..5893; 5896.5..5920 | 1.13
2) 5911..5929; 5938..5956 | 1.03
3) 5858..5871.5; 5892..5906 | 0.64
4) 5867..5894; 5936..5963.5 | 1.30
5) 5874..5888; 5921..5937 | 1.19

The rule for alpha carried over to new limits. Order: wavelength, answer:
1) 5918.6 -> 34.56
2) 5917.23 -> 36.18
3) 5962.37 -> 38.21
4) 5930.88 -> 34.62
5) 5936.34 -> 37.97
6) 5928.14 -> 37.35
